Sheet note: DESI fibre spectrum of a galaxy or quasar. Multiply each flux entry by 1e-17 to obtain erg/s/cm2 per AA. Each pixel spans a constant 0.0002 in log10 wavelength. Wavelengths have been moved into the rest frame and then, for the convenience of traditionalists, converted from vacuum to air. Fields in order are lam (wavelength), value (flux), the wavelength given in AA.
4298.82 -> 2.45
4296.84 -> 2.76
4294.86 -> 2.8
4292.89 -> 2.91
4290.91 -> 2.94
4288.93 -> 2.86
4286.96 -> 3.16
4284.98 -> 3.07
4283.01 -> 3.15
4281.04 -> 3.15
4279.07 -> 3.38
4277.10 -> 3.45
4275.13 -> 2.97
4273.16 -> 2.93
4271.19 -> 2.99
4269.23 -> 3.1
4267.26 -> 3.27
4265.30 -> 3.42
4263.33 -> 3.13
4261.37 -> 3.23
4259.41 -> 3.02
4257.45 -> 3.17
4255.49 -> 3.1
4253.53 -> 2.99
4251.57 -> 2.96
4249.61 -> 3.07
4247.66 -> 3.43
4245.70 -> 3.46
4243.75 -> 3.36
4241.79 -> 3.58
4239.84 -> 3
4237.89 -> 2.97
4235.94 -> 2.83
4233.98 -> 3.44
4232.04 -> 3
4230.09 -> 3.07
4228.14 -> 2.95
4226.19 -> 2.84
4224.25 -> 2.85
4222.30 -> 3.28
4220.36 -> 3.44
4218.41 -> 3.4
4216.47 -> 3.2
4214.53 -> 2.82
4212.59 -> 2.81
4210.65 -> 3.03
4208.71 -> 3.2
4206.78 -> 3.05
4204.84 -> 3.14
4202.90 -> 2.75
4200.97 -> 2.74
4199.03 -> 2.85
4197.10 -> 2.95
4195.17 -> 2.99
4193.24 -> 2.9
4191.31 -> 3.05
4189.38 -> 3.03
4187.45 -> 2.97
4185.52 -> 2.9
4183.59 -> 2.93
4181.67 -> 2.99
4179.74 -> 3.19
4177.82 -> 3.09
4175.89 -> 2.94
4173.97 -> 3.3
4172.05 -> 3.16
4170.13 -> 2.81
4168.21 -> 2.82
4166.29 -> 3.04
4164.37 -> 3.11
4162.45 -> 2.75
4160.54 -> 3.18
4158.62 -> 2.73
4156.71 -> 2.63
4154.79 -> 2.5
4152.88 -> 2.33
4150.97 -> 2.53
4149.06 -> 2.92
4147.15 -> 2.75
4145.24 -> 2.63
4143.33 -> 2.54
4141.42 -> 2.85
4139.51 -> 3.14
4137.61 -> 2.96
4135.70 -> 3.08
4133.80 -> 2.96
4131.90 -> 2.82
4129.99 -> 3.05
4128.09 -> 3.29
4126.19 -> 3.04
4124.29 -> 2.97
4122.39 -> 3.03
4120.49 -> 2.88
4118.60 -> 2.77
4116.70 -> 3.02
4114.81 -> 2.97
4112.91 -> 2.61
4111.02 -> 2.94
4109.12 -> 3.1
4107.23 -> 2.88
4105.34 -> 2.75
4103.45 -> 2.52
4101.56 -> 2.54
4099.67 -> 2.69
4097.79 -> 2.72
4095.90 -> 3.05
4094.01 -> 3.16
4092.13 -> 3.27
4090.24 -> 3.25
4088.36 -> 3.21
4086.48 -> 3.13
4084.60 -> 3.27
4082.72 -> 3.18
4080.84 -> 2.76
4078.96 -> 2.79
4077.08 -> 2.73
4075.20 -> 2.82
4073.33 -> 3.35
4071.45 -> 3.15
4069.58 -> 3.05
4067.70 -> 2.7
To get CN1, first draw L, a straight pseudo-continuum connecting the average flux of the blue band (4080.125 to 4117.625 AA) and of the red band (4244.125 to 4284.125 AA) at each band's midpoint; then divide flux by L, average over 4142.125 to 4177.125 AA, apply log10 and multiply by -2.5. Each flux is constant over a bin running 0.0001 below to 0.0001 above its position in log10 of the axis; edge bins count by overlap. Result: 0.080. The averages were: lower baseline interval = 2.95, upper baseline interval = 3.17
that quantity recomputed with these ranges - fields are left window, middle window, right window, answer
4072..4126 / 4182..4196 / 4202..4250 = 0.04 mag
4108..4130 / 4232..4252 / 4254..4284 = -0.03 mag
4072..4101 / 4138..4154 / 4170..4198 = 0.11 mag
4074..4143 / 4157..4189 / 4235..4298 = 0.01 mag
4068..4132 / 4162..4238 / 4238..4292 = 0.02 mag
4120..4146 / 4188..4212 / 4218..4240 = 0.03 mag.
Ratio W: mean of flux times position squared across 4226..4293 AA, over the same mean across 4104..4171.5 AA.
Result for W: 1.16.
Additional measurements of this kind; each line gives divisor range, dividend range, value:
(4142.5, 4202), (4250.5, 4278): 1.13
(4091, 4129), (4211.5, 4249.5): 1.14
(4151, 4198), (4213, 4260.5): 1.10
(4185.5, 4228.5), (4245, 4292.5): 1.07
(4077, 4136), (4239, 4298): 1.14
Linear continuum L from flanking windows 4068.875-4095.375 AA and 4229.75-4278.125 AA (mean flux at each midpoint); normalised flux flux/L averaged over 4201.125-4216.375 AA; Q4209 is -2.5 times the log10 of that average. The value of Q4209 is 0.059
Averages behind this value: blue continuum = 3.08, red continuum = 3.16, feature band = 2.97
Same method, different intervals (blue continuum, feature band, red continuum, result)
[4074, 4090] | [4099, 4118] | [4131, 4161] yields 0.04 mag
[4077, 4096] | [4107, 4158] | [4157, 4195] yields 0.07 mag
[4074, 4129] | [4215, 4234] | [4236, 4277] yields 0.00 mag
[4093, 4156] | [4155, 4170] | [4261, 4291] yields 0.02 mag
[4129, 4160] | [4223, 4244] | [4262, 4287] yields -0.01 mag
